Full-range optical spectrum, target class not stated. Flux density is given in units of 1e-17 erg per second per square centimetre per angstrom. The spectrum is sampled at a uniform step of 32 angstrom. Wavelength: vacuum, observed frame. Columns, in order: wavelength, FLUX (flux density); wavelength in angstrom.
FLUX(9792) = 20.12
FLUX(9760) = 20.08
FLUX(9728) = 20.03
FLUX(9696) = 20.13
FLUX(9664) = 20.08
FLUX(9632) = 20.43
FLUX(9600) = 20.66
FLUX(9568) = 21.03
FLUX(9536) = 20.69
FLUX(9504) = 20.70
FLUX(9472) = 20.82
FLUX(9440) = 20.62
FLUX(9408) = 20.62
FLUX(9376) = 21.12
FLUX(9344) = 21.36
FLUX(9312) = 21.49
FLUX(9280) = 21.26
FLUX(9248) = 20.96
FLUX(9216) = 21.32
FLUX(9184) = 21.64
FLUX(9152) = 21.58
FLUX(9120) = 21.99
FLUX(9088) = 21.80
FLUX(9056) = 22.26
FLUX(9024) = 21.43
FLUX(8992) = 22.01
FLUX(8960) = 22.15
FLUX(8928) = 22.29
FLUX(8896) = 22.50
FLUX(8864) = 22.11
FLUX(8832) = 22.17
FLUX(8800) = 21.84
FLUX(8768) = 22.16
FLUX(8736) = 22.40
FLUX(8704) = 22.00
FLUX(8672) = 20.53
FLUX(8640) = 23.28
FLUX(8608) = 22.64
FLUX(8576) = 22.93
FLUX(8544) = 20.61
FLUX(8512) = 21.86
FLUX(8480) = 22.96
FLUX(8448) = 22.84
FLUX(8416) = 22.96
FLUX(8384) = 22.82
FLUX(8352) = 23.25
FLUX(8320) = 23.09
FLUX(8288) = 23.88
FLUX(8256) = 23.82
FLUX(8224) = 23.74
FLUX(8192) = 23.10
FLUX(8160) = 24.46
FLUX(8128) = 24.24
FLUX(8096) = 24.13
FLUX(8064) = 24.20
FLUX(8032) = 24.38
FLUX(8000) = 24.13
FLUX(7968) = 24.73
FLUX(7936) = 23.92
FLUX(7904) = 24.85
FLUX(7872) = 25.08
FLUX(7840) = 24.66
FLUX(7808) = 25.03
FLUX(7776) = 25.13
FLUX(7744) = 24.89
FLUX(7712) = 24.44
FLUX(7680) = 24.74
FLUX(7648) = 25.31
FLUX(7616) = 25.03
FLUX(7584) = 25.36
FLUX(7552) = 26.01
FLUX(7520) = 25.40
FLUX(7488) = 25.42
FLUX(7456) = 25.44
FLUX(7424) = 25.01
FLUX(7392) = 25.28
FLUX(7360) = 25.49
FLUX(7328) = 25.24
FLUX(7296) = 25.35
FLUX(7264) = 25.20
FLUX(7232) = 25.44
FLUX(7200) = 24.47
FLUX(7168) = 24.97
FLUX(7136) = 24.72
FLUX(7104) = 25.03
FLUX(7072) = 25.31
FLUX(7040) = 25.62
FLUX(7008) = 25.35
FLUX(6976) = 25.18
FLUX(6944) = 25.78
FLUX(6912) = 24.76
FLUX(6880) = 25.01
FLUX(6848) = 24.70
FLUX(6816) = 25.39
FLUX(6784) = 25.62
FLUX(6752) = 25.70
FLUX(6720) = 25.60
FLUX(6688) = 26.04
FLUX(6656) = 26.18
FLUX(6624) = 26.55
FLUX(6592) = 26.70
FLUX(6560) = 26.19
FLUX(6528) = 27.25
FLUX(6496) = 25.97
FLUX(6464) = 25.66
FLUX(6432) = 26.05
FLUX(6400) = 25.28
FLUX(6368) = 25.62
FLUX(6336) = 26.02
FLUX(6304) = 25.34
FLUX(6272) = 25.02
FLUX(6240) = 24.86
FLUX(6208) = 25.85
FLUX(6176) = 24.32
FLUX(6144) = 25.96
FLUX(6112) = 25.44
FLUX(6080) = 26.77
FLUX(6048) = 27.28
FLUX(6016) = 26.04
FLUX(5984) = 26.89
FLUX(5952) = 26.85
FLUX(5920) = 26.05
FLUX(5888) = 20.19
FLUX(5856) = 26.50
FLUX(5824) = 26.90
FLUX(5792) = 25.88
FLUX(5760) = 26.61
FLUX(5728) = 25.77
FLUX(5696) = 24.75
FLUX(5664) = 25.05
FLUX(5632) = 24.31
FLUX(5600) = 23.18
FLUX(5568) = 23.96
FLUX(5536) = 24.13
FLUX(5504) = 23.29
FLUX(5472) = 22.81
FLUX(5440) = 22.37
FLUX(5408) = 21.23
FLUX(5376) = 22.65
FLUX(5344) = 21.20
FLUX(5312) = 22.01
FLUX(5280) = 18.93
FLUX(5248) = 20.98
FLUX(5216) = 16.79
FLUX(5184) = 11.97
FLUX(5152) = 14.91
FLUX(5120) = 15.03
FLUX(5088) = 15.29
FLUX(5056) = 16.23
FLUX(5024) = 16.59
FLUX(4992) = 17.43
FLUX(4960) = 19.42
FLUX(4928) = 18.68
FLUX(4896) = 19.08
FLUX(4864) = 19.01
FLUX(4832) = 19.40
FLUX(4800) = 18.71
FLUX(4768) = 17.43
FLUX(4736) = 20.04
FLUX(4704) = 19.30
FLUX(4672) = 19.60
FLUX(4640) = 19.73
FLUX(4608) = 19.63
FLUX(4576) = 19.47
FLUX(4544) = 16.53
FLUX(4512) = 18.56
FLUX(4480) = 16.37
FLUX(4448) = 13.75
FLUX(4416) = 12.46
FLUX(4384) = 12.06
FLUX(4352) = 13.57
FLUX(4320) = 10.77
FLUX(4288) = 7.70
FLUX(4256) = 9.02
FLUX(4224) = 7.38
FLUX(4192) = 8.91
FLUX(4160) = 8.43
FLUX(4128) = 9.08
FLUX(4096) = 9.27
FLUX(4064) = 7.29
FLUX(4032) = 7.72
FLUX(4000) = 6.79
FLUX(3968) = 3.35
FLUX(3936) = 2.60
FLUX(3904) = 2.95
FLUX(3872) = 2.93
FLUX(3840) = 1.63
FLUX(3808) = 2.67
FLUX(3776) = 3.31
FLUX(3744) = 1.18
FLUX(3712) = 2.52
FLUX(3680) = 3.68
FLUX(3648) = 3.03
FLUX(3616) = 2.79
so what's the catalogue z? 0.000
